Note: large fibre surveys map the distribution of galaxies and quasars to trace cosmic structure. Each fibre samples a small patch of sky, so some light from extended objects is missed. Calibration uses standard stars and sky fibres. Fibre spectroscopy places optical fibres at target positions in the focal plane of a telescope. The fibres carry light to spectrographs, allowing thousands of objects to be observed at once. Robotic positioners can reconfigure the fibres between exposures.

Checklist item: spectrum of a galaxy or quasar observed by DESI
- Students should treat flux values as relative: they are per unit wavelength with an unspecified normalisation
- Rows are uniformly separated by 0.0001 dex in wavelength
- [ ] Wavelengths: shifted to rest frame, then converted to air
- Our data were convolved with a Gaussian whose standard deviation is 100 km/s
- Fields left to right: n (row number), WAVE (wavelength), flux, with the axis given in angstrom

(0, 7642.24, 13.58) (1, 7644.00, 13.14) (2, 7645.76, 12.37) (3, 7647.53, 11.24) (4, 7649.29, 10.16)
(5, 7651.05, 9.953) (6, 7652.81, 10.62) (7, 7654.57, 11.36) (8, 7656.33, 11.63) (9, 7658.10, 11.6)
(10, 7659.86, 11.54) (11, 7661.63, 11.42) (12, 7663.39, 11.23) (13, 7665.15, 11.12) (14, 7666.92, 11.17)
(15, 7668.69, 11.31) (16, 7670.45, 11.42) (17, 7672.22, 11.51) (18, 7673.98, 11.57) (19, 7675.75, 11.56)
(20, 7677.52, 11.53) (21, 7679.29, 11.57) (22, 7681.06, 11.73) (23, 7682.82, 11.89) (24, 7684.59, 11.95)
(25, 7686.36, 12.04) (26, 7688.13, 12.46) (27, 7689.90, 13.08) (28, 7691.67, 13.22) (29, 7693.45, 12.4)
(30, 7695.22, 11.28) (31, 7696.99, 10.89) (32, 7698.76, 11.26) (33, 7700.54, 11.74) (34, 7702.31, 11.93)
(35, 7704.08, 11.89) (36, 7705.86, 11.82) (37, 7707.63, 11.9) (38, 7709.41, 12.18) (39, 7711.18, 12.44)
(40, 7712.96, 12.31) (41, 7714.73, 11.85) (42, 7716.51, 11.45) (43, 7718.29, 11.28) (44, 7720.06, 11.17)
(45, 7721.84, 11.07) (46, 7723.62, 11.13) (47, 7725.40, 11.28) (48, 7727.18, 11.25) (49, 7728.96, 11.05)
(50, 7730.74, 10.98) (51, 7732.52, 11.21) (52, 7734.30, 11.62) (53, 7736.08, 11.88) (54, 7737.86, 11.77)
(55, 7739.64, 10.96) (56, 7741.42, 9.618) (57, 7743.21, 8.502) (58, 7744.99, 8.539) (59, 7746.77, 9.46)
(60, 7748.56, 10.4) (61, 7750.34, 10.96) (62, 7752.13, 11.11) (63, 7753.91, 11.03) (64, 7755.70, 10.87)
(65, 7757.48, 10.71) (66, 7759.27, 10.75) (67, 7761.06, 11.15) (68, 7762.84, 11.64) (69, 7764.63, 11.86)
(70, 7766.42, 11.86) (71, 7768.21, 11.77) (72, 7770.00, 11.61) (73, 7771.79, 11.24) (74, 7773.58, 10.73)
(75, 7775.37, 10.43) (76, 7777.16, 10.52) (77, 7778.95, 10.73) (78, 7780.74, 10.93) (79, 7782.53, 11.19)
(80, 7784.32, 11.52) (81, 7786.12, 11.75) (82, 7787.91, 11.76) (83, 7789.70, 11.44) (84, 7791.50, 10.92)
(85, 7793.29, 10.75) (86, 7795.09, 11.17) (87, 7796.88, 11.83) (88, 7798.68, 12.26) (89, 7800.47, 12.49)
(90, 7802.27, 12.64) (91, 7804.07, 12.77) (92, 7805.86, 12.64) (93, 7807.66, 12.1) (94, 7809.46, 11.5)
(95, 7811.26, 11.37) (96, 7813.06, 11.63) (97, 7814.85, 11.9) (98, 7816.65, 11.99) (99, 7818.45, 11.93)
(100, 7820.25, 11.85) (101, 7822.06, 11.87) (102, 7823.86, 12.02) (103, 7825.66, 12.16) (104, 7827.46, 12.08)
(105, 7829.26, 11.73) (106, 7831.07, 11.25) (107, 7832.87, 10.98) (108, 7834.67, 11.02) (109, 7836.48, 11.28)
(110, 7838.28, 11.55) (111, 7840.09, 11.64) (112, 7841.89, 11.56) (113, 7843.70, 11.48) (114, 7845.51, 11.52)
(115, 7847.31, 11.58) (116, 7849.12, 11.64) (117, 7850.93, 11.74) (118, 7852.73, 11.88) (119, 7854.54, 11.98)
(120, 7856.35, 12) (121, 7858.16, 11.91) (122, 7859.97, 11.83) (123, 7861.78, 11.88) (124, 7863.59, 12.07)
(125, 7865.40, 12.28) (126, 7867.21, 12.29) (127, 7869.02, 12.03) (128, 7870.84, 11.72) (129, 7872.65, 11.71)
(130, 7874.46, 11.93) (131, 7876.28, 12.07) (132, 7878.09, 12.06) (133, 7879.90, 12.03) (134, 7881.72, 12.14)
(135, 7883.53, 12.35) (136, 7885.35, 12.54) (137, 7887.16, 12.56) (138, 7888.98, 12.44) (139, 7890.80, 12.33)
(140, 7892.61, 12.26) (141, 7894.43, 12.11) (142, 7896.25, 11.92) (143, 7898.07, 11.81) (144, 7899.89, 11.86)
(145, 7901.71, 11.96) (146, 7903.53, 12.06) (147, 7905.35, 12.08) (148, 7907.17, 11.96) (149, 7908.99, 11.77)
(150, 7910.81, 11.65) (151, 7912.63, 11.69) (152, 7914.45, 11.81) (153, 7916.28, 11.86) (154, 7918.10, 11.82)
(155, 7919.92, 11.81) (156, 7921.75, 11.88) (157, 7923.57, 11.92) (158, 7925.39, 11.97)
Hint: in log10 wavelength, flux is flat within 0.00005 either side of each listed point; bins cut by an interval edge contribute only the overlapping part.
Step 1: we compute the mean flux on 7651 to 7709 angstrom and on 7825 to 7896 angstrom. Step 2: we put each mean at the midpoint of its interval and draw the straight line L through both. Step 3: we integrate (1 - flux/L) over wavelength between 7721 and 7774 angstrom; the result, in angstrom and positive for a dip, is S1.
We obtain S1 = 3.6 angstrom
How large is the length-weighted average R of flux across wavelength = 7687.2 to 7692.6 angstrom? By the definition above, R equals 12.9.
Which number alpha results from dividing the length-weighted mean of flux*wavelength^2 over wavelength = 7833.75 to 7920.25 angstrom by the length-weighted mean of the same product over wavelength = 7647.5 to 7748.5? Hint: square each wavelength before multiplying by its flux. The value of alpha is 1.10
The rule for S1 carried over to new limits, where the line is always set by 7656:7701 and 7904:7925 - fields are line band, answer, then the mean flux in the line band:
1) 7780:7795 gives 0.6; 11.3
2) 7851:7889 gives -0.8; 12.1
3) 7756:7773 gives 0.6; 11.4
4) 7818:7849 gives 0.5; 11.6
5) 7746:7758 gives 1.1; 10.7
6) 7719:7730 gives 0.5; 11.2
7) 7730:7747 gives 1.8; 10.5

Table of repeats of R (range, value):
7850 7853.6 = 11.8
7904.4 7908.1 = 12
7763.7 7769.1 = 11.8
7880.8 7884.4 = 12.2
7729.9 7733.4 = 11.1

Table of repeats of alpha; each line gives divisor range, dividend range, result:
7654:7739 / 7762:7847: 1.02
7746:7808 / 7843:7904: 1.08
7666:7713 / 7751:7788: 0.96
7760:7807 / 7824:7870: 1.04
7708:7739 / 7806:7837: 1.04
